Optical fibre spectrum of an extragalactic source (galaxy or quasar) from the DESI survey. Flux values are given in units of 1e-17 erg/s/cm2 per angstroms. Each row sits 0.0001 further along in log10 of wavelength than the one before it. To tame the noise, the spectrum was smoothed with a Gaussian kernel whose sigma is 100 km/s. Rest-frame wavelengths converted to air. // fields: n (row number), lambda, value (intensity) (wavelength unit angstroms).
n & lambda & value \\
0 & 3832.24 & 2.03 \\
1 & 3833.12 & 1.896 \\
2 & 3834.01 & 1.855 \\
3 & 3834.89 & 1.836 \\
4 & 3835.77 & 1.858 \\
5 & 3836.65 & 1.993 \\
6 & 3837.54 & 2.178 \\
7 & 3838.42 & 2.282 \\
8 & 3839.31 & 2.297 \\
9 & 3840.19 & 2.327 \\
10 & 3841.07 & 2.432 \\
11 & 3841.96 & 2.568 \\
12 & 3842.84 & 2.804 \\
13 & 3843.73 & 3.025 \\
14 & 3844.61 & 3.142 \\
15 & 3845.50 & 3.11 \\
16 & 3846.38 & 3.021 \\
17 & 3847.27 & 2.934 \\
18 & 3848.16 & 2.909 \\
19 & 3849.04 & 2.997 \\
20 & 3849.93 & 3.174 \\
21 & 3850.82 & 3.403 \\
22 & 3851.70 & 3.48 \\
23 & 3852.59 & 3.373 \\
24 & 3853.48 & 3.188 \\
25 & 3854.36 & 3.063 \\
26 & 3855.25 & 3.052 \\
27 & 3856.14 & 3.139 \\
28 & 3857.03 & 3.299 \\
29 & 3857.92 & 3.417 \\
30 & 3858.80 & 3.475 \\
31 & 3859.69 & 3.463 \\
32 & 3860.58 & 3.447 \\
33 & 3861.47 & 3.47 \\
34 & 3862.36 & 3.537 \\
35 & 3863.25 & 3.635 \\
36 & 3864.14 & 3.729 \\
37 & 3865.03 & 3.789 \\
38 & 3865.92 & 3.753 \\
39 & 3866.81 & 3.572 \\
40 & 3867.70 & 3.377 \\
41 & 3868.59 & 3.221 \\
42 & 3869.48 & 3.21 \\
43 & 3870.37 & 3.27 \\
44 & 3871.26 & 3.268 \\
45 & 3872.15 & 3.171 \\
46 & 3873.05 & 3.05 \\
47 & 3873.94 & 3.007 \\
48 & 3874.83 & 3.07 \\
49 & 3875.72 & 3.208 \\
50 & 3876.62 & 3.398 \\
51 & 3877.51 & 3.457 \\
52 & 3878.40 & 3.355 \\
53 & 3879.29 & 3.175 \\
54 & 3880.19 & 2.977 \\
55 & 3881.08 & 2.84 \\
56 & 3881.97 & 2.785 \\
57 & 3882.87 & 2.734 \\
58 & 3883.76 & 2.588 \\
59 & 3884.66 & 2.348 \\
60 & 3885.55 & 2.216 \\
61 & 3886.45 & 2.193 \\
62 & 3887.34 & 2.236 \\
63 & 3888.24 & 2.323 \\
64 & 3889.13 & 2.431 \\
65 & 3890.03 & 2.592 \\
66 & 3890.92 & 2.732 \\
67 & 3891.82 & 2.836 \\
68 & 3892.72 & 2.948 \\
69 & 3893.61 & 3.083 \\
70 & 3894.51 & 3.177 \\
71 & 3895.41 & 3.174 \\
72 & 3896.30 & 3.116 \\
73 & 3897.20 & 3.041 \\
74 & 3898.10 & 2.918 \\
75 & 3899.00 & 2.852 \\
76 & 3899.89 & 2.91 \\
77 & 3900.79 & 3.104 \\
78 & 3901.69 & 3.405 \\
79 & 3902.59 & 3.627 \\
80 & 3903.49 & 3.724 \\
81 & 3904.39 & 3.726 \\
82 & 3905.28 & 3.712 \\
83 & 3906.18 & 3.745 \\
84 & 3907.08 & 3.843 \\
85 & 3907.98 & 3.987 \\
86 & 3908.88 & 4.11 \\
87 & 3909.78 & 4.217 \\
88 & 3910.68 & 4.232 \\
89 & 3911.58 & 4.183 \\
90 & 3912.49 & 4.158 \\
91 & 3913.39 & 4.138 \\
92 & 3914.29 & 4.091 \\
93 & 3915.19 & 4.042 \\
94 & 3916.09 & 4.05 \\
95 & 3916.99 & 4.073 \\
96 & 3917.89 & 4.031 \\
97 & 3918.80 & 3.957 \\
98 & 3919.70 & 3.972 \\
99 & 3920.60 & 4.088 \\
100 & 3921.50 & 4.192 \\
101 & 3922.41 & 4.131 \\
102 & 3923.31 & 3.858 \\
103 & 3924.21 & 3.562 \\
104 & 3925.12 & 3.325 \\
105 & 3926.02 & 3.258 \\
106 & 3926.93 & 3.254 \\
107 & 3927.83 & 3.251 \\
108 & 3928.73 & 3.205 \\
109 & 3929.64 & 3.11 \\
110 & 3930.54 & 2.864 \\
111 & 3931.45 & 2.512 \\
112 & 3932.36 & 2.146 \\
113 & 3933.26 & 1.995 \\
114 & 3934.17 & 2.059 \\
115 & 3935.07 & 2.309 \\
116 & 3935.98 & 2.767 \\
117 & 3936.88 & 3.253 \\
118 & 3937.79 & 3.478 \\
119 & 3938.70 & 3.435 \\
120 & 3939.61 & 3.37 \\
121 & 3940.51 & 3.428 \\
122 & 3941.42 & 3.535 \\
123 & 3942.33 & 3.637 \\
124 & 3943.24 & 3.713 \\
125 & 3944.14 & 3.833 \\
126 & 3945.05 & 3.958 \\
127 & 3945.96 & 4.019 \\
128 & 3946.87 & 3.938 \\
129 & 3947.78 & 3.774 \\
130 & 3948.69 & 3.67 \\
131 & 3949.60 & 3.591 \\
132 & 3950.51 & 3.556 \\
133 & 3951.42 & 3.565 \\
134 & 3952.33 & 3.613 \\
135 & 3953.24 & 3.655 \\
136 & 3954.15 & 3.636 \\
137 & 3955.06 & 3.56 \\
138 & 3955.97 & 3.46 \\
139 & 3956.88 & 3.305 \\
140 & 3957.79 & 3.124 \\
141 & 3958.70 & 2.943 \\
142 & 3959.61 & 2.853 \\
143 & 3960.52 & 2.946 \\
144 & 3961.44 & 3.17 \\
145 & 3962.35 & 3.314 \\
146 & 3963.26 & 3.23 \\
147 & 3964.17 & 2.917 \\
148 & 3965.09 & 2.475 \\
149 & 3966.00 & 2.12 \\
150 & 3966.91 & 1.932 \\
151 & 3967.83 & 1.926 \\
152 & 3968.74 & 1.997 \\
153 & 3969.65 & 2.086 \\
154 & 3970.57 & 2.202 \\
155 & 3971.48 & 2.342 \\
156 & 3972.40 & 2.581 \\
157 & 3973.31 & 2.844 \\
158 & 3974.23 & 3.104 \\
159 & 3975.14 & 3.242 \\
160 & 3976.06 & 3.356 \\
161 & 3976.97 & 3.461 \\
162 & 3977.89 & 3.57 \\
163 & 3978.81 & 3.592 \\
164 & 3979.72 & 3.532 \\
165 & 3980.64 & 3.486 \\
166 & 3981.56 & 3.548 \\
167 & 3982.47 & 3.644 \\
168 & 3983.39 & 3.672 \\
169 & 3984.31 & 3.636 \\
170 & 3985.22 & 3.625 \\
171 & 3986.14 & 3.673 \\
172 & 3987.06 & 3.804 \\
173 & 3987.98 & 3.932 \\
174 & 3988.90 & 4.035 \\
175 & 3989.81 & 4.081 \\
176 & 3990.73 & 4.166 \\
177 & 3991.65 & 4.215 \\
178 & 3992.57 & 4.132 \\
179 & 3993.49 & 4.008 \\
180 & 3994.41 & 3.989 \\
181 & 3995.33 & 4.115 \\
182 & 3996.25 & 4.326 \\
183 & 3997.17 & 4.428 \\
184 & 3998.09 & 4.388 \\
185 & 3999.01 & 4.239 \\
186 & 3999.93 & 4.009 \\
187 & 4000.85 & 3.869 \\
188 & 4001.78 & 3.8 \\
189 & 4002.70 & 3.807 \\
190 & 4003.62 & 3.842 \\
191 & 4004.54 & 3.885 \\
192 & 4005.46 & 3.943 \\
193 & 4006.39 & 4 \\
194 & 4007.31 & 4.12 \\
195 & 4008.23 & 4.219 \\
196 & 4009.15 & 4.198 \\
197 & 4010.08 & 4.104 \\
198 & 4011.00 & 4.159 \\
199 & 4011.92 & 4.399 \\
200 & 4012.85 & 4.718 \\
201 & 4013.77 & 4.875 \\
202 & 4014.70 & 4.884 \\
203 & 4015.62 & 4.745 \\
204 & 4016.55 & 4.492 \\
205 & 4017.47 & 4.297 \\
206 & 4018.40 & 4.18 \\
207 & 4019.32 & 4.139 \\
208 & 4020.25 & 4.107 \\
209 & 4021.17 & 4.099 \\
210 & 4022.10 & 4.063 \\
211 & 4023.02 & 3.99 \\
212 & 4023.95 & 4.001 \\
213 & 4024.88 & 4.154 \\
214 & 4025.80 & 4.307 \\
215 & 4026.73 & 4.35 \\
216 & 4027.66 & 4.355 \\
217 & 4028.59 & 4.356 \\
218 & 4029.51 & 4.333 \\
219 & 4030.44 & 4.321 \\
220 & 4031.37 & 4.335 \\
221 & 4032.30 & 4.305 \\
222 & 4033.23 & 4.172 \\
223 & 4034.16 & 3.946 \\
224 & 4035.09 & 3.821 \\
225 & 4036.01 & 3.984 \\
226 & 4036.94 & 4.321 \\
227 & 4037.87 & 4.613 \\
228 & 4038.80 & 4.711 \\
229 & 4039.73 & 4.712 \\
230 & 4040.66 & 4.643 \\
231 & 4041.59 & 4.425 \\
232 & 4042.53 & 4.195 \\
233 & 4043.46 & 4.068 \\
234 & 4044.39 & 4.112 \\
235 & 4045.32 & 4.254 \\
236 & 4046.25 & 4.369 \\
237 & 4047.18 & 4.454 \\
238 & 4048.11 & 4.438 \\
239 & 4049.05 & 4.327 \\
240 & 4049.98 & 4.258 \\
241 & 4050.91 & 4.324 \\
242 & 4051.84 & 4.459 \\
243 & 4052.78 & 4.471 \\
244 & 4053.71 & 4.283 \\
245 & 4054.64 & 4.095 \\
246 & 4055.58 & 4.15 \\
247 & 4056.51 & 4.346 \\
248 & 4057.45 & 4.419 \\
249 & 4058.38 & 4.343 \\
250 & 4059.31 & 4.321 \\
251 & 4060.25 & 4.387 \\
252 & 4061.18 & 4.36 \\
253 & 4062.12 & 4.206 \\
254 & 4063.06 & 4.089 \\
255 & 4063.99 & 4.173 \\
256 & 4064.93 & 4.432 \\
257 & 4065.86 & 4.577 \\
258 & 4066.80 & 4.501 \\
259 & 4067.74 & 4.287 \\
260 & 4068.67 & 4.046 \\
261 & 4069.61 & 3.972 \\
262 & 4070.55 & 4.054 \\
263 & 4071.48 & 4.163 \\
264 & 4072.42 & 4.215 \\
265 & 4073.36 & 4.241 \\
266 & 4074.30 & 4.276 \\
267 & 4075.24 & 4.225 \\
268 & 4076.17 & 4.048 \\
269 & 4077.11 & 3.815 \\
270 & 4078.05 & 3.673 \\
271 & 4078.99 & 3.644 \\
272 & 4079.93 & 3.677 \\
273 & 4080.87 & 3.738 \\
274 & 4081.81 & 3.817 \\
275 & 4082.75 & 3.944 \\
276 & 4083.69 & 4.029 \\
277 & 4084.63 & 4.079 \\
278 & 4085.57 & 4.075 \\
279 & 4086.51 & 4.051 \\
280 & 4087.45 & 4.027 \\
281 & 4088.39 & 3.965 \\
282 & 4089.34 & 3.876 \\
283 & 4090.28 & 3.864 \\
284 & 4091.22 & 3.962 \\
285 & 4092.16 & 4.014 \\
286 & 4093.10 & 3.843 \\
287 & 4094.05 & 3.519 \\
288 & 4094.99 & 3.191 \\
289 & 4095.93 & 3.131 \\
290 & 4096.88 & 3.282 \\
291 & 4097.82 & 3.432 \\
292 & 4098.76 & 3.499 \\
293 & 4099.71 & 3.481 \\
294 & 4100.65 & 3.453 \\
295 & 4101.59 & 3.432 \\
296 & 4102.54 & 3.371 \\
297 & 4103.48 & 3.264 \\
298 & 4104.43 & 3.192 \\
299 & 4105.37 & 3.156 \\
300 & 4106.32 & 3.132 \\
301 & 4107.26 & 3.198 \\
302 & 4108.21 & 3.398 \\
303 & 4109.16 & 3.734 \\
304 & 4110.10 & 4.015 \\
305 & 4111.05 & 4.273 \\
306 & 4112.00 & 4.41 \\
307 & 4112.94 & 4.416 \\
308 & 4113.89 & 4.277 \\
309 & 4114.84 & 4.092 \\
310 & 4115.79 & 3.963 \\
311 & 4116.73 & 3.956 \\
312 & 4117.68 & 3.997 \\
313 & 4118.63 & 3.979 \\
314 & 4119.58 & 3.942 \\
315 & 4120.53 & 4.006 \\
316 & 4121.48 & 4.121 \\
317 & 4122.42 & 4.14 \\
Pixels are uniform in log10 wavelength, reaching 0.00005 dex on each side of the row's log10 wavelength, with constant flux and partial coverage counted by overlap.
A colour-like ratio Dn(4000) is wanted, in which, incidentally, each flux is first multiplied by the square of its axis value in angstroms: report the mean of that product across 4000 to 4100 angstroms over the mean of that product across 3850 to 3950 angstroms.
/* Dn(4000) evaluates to 1.3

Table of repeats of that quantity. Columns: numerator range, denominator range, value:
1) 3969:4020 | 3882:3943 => 1.22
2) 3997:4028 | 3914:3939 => 1.31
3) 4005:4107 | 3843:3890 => 1.44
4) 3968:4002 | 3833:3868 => 1.28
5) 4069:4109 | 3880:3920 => 1.23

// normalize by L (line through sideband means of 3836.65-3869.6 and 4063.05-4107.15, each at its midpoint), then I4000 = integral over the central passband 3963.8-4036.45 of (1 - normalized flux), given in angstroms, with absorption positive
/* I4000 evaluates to -4.6 angstroms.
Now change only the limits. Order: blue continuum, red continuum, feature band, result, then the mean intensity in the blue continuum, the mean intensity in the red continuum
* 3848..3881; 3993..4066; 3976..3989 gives 1.15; 3.31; 4.26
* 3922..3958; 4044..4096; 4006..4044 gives -4.51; 3.34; 4.11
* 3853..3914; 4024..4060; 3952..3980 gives 6.17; 3.26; 4.31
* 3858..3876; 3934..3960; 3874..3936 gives 2.74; 3.39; 3.43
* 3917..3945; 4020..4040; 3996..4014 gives -0.63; 3.34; 4.24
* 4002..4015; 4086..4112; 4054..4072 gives -1.96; 4.21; 3.6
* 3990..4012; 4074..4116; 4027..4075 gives -4.71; 4.09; 3.75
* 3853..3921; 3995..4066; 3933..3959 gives 2.25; 3.34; 4.27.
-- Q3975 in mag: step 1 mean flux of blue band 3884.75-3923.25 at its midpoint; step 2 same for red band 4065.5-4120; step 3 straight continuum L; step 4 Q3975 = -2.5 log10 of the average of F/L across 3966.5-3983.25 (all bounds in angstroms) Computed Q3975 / 0.22 mag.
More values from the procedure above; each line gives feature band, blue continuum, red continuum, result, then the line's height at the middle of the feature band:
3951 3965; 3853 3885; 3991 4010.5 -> 0.17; 3.81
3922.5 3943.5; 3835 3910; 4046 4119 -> 0.08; 3.34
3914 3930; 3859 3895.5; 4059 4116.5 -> -0.16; 3.24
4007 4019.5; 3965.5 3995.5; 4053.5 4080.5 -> -0.21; 3.64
